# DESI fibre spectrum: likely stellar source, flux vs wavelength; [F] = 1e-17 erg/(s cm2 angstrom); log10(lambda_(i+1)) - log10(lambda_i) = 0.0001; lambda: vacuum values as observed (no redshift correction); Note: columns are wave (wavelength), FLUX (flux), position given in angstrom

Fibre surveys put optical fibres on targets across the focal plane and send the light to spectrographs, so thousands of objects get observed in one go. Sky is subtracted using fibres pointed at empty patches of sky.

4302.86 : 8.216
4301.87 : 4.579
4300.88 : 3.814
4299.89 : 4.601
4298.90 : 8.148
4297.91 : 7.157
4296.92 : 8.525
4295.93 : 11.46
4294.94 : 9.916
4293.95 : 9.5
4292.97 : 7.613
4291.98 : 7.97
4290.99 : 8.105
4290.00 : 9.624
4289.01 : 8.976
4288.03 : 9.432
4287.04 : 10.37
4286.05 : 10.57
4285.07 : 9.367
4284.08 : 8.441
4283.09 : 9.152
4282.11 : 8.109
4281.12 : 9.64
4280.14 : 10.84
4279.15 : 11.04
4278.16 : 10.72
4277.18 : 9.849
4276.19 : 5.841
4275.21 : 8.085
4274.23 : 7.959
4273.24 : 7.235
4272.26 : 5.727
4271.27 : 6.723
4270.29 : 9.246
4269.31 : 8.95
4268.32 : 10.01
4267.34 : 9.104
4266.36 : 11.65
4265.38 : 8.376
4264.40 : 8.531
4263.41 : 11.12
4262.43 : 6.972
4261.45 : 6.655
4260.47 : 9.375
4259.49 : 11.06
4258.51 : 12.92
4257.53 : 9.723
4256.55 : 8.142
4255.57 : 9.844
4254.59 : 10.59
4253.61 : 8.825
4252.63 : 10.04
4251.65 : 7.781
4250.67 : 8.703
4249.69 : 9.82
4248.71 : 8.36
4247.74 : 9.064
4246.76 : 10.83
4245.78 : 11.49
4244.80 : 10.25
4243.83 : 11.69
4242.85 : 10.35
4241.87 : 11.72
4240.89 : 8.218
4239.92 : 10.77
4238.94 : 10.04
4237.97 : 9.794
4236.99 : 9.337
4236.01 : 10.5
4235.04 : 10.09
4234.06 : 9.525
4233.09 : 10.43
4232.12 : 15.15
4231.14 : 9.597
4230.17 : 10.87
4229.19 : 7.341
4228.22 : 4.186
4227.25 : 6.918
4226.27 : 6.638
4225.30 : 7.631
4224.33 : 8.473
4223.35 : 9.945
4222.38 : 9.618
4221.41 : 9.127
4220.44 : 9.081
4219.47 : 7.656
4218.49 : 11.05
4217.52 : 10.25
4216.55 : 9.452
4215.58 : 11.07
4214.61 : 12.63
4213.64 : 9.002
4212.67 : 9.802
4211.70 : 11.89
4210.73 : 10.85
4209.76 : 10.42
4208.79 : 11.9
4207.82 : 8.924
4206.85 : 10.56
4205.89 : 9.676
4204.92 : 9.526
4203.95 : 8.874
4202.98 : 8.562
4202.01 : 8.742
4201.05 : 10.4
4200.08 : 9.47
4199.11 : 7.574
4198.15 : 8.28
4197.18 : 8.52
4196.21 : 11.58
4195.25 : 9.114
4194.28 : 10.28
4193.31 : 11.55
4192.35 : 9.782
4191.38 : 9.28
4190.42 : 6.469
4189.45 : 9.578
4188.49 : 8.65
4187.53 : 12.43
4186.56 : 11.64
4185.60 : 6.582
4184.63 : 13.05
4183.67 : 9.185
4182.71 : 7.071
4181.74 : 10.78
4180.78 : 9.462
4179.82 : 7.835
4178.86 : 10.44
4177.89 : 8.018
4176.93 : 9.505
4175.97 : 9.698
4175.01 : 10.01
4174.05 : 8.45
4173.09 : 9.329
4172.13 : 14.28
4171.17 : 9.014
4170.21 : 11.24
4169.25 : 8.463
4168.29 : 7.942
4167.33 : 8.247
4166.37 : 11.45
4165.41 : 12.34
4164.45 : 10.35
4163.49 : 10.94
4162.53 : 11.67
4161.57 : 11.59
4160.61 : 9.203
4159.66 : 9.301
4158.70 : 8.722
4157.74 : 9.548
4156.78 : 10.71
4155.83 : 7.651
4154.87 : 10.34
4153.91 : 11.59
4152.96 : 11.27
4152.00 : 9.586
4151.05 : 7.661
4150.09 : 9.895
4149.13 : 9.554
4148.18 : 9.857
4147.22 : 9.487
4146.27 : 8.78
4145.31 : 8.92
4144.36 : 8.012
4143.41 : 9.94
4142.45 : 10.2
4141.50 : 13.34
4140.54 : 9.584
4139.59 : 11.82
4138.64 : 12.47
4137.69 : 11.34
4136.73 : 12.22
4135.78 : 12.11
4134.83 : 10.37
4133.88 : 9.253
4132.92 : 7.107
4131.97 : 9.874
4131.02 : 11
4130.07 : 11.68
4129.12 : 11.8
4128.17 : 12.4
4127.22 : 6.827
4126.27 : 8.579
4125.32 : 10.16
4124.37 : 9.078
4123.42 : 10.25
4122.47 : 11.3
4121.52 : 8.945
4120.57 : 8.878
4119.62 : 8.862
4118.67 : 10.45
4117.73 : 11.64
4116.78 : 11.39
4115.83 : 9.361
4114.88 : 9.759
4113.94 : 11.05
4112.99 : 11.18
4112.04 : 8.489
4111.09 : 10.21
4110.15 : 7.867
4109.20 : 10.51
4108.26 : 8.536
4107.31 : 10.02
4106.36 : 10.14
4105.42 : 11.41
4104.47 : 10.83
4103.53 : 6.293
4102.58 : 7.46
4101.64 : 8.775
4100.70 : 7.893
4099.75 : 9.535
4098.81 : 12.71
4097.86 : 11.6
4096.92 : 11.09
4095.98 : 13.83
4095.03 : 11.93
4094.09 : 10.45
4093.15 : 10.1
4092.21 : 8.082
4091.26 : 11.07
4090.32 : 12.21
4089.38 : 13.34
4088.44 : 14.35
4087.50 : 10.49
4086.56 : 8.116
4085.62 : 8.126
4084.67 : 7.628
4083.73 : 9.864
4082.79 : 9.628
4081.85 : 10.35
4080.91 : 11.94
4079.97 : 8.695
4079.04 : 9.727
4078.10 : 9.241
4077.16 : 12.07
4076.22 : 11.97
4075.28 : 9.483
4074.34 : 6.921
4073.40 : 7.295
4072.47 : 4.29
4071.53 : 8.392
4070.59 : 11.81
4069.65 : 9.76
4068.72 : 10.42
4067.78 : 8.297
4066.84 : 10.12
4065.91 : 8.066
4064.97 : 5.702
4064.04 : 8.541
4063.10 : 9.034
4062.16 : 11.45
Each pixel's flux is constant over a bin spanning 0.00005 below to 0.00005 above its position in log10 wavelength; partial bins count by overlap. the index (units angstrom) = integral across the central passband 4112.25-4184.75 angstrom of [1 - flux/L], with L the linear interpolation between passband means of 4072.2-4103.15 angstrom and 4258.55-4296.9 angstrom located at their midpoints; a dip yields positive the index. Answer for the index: -2.3 angstrom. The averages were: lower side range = 10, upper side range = 9.08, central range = 10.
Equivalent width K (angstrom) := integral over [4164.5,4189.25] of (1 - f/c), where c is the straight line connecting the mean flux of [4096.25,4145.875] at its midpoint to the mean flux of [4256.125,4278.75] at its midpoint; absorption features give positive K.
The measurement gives -0.5 angstrom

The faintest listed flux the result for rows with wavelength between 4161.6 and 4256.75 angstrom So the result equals 4.186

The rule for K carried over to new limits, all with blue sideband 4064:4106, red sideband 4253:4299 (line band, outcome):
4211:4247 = -2.04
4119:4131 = -0.37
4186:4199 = -0.41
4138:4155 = -1.00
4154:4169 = -0.79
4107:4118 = -0.32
